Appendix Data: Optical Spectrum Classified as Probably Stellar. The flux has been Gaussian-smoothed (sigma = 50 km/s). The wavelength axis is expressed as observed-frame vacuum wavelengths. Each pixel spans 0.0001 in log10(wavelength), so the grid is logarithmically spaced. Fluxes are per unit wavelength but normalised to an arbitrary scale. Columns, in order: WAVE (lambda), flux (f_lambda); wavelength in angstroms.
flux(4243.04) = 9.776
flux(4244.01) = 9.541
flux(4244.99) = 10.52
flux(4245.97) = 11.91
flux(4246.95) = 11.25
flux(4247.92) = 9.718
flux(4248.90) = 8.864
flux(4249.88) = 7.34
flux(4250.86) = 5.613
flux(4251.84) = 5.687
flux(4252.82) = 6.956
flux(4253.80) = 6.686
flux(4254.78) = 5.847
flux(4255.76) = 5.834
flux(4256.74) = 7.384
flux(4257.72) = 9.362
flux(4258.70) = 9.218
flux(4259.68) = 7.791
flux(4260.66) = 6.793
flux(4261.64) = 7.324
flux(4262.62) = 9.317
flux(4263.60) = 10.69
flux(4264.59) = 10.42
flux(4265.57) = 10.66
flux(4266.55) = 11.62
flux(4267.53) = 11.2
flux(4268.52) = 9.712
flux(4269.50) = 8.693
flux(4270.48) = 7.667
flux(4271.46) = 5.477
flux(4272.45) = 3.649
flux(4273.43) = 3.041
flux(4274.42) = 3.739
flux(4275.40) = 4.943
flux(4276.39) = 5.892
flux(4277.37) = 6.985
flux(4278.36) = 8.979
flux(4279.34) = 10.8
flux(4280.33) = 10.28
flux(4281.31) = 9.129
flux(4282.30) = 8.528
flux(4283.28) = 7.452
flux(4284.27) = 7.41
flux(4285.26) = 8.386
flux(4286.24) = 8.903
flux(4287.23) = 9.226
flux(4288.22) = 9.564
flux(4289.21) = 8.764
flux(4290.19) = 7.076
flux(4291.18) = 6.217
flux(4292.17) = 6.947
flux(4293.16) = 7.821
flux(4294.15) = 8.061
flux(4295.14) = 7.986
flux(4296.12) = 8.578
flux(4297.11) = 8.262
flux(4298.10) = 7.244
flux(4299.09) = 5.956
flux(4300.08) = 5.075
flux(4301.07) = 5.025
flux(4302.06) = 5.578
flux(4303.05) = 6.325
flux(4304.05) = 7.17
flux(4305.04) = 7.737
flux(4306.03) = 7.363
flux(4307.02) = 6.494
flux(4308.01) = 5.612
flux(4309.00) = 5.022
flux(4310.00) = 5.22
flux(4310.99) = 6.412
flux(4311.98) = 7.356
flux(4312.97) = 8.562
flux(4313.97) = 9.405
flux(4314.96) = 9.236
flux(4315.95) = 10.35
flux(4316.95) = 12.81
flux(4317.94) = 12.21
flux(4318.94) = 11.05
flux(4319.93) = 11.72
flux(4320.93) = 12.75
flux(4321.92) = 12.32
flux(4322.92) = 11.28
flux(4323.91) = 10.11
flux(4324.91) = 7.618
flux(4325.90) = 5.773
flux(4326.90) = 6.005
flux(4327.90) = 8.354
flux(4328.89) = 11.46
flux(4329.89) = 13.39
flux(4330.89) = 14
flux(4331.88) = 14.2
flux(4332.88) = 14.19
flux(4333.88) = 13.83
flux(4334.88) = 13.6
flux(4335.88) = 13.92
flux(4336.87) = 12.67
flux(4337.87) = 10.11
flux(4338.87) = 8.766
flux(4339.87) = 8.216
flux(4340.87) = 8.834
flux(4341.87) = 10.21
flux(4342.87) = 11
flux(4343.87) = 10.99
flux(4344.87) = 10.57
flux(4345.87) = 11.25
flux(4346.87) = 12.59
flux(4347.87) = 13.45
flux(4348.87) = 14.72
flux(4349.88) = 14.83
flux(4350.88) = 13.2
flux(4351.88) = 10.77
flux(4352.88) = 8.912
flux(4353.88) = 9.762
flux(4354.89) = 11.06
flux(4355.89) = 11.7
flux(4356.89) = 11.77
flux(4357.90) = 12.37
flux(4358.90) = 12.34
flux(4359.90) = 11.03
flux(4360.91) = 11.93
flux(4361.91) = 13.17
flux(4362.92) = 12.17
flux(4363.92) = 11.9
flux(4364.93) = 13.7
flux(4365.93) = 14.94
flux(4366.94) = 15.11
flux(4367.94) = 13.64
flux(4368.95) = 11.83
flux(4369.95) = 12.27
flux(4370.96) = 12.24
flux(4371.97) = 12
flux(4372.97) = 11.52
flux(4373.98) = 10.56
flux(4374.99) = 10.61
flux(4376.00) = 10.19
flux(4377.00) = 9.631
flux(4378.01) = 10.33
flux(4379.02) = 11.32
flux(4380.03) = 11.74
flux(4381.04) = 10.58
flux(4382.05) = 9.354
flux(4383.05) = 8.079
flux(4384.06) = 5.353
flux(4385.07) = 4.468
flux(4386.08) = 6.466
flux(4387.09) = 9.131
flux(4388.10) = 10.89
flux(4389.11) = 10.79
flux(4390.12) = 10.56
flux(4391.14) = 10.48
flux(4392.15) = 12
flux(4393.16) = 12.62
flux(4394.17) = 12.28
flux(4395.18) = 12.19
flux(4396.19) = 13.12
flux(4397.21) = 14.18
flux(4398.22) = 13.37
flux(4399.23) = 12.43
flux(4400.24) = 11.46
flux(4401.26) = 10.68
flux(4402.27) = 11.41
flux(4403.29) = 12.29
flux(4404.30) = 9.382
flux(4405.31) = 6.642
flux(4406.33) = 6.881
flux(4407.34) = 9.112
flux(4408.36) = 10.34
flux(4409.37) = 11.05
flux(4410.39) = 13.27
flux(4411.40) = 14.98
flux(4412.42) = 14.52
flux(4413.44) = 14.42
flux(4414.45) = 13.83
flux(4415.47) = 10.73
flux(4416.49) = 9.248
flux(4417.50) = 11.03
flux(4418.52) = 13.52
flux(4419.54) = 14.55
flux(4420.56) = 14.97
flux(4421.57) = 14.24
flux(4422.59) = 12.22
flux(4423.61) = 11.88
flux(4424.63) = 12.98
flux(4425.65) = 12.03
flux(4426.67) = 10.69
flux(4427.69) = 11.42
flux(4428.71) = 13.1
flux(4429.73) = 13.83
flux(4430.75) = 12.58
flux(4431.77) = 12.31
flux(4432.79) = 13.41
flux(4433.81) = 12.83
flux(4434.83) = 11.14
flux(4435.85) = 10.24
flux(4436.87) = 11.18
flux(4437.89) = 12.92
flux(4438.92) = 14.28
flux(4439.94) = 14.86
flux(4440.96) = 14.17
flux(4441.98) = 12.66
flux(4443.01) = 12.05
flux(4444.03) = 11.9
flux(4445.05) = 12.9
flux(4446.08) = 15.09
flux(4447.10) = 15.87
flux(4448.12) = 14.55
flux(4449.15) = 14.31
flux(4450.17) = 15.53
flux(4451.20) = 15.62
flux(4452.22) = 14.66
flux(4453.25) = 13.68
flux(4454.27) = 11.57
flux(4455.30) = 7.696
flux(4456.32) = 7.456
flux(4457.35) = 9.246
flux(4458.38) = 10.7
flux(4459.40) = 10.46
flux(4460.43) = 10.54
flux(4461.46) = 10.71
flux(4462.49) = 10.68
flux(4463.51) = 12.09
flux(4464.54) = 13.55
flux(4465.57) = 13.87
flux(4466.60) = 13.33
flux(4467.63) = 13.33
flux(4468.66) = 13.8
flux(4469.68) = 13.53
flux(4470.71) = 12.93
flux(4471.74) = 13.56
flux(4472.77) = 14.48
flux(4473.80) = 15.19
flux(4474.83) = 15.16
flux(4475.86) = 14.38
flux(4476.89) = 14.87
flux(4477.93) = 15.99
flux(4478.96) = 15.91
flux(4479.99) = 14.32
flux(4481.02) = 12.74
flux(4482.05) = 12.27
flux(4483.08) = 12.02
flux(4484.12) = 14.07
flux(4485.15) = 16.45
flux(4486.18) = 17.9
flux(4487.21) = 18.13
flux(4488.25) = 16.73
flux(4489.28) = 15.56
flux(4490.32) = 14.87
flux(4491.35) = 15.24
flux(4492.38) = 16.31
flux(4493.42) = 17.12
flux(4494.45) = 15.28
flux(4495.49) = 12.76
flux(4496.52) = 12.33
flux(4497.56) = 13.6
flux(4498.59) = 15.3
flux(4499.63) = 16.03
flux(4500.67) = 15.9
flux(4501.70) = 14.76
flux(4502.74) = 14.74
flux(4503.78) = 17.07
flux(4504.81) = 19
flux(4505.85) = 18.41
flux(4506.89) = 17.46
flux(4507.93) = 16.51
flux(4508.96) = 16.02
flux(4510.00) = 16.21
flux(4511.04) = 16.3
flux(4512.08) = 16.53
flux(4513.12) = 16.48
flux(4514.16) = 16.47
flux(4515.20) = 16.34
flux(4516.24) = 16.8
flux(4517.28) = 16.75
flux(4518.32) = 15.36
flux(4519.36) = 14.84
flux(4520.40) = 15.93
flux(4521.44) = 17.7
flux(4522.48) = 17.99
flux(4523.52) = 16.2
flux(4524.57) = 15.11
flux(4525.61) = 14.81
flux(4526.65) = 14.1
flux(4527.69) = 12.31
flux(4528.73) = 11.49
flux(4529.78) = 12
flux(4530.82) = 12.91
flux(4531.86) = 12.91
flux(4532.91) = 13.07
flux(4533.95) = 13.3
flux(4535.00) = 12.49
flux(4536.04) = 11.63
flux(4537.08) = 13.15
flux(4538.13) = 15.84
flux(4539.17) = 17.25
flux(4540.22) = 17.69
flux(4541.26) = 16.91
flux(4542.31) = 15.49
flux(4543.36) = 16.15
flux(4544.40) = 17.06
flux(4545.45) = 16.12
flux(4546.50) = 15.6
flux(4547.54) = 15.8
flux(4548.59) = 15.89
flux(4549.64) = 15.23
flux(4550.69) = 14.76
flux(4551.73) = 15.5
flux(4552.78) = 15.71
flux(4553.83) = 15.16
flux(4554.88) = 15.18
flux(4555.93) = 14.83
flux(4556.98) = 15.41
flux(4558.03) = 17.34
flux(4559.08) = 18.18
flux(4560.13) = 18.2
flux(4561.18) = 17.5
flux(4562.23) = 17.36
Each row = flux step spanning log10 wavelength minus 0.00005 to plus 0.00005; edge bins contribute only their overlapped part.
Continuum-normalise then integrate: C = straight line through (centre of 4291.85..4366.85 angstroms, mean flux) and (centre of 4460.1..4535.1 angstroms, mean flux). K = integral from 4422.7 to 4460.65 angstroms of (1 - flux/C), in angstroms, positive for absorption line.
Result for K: 2.2 angstroms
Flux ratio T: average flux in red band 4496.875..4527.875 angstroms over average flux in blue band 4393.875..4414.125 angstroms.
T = 1.37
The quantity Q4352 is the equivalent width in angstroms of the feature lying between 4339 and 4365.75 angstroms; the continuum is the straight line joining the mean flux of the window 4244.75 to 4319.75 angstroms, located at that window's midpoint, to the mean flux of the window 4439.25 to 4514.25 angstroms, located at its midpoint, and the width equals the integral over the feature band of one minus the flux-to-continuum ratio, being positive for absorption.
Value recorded -3.6 angstroms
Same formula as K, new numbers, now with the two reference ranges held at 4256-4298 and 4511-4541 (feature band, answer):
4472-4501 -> -2.4 angstroms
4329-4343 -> -3.2 angstroms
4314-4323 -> -2.1 angstroms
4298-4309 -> 3.2 angstroms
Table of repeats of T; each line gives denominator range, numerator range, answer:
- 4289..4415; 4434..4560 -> 1.39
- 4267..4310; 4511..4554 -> 2.09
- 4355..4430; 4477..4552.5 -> 1.33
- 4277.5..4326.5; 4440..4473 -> 1.53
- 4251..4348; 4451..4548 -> 1.66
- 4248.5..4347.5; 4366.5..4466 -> 1.35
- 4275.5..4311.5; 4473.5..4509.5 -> 2.09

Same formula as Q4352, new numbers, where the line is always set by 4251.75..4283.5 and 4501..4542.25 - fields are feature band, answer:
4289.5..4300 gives 1.6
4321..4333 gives -1.3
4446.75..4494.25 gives 0.5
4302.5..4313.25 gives 2.9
